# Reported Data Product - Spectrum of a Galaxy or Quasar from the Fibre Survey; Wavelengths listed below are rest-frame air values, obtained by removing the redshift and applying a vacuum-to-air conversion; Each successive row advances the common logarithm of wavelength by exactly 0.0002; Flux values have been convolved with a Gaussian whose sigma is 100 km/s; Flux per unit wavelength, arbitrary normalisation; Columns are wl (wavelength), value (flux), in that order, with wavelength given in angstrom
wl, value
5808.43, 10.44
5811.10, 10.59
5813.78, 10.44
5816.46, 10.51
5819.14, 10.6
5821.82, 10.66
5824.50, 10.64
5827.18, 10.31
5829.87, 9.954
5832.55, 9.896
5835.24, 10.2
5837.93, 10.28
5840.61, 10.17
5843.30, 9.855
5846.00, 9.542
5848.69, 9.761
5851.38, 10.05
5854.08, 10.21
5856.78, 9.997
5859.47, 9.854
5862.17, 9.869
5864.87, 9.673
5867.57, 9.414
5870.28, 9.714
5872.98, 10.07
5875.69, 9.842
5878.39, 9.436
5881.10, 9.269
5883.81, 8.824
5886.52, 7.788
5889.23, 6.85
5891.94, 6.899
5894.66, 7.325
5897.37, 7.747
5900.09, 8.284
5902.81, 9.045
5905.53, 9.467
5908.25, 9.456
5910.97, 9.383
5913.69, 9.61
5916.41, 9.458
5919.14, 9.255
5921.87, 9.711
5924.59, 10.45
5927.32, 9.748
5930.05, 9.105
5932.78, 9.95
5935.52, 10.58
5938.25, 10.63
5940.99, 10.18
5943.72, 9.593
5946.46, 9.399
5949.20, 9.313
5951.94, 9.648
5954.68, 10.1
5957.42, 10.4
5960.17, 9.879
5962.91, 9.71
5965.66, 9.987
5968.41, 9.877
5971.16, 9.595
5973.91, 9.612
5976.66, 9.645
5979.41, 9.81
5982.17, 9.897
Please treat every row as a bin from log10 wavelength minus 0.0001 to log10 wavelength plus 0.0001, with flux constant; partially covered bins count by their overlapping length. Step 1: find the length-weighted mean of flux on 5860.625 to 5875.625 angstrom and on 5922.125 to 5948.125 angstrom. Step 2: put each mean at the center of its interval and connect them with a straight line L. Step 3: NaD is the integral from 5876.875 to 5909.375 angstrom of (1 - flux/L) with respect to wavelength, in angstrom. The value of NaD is 4.8 angstrom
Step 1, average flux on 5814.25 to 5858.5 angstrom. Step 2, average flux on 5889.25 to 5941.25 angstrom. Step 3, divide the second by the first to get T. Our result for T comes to 0.9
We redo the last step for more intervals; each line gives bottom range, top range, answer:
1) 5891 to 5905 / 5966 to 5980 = 1.22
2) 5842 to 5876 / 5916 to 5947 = 1.00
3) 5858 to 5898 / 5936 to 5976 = 1.11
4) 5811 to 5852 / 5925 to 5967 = 0.97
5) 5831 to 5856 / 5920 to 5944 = 1.00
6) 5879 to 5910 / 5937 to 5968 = 1.19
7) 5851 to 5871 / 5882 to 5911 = 0.84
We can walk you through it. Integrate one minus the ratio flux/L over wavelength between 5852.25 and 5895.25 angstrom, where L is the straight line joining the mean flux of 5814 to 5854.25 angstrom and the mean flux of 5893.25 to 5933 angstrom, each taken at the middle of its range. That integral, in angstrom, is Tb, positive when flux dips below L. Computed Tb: 2.6 angstrom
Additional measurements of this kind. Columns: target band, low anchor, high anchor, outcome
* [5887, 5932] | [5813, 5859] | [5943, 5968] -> 4.87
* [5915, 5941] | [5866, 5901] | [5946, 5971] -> -1.60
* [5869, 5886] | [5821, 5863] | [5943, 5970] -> 0.93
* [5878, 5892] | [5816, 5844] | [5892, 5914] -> 1.31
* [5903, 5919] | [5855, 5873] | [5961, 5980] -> 0.57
